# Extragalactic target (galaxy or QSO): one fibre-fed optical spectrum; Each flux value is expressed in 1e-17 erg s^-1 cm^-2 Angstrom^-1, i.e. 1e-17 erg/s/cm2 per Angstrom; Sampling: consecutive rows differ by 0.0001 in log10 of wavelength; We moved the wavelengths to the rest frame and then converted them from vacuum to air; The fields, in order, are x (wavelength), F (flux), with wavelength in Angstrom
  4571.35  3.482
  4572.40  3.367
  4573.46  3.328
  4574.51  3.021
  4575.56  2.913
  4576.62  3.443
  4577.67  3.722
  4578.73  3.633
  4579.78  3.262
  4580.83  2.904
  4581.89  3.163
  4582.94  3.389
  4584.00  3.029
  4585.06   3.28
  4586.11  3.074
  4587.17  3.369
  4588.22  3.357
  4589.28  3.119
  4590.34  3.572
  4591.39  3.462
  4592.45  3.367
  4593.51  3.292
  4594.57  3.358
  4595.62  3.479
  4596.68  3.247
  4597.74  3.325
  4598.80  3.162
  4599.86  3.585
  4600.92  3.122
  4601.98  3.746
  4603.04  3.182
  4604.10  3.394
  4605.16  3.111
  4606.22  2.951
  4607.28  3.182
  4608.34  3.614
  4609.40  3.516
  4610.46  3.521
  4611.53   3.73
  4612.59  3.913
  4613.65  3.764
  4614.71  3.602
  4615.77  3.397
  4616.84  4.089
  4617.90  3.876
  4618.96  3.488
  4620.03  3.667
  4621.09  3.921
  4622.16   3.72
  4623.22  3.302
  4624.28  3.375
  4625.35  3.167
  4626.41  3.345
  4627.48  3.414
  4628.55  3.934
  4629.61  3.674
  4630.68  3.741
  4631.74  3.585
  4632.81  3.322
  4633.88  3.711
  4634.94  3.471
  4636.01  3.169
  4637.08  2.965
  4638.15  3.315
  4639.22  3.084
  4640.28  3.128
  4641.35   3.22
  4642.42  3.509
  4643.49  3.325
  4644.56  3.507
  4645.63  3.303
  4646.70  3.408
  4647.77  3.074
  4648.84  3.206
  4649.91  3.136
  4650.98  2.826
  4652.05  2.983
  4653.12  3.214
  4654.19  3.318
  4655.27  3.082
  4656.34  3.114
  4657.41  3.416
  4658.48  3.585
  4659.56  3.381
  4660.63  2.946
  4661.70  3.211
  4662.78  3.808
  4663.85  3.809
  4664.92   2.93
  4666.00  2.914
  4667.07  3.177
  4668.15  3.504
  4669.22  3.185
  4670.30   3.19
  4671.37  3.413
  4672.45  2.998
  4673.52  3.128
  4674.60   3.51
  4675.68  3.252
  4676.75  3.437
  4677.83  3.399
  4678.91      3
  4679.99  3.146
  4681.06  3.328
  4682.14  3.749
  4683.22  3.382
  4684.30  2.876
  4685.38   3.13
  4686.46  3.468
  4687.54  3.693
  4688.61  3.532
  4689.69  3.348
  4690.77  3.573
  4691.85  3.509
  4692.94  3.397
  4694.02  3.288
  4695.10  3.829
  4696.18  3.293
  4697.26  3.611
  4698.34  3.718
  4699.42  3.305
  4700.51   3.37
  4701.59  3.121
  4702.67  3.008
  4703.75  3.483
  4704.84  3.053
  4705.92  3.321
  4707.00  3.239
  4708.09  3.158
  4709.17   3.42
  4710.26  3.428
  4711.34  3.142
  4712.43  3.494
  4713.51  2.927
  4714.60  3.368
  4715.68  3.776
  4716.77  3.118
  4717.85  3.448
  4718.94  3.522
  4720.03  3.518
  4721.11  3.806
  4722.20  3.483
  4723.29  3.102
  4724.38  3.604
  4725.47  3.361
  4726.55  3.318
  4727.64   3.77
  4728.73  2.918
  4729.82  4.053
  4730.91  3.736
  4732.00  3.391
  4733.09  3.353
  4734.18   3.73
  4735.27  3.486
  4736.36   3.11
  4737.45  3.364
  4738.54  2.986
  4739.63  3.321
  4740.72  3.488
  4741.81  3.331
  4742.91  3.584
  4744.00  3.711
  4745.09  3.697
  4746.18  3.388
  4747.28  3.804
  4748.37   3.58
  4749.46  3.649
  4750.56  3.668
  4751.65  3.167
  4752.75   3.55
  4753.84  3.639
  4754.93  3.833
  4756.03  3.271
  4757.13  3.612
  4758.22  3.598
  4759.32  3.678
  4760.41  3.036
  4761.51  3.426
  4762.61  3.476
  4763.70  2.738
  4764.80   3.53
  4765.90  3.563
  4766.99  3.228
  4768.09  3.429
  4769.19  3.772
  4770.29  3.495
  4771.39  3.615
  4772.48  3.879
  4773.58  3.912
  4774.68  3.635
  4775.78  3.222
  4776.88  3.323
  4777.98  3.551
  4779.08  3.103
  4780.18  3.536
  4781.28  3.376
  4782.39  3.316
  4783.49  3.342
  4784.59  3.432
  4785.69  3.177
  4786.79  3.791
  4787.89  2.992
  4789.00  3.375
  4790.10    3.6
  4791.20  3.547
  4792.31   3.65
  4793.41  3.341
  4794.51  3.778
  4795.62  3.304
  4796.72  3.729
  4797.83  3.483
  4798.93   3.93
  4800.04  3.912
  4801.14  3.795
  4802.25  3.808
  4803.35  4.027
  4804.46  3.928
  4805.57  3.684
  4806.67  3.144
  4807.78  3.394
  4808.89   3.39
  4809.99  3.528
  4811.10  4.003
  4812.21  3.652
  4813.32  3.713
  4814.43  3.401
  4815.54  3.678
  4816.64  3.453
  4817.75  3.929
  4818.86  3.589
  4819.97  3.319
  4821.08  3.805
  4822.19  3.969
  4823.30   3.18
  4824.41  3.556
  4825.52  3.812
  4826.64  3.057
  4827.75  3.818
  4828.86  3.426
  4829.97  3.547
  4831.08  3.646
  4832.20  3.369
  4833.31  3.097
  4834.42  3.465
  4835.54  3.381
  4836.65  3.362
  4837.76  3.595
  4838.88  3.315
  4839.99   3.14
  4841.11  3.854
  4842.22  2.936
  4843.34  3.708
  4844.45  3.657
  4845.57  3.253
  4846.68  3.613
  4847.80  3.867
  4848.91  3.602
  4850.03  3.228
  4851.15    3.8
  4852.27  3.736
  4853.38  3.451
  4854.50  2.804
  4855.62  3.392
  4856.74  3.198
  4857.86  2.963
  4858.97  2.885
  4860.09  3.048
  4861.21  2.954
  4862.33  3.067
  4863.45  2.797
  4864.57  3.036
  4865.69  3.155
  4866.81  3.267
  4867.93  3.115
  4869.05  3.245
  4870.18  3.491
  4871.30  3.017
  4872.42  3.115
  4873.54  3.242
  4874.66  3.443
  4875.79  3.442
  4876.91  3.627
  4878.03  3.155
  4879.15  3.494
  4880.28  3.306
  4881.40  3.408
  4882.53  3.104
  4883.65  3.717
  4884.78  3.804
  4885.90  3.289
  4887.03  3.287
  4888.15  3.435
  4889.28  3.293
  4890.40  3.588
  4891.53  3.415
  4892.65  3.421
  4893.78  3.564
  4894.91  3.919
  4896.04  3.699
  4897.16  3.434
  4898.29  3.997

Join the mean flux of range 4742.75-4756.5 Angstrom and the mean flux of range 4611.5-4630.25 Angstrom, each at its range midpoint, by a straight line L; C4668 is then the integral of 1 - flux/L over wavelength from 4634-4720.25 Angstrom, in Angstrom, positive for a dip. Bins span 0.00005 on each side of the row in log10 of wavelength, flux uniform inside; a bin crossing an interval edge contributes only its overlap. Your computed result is 7.17 Angstrom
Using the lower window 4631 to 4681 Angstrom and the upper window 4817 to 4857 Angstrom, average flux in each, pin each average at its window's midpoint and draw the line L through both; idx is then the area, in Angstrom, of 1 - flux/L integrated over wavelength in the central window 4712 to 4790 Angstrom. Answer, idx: -1.7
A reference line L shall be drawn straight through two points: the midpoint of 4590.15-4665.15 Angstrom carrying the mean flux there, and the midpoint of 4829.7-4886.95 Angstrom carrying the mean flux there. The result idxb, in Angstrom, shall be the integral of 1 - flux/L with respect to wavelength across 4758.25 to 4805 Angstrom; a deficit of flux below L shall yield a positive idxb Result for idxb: -2.3 Angstrom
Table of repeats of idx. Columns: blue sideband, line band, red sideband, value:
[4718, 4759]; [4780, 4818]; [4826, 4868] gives -1.85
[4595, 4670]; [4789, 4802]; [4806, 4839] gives -0.49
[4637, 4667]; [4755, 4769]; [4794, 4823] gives 0.52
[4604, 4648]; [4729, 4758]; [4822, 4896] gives -0.79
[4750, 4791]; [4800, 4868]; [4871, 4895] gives -0.49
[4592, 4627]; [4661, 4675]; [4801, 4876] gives 0.71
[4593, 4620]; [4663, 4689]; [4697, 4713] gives 0.47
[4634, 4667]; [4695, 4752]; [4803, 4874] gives -1.88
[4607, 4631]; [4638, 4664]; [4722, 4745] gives 2.15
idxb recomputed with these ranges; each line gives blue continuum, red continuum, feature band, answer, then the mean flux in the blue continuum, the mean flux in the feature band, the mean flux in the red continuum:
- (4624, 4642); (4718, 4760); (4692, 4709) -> 0.5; 3.39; 3.35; 3.5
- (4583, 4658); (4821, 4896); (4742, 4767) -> -0.9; 3.38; 3.5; 3.38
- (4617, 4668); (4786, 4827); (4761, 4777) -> 0.3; 3.36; 3.49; 3.6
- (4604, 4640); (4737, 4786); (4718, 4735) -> -0.2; 3.5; 3.51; 3.47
